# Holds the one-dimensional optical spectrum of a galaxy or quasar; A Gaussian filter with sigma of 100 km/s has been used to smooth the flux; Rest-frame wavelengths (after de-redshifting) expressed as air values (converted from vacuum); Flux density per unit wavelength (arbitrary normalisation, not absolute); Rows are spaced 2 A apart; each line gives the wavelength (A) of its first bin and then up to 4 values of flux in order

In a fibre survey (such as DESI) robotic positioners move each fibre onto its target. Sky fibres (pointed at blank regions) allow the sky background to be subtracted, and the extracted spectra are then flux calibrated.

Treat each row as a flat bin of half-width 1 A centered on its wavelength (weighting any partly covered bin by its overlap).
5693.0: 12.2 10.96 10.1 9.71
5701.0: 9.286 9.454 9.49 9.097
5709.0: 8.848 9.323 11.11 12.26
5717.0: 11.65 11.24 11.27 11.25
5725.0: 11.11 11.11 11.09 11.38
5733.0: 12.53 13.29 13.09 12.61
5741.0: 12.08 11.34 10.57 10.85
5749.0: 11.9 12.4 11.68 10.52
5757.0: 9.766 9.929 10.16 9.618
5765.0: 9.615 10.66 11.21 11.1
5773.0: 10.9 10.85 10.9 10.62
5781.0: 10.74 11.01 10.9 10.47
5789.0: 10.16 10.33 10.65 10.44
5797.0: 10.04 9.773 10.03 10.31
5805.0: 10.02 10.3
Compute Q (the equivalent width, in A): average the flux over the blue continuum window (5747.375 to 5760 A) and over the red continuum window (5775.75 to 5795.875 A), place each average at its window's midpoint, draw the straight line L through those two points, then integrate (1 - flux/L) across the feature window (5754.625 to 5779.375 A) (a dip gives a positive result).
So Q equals 0.9 A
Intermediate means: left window 11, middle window 10.4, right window 10.6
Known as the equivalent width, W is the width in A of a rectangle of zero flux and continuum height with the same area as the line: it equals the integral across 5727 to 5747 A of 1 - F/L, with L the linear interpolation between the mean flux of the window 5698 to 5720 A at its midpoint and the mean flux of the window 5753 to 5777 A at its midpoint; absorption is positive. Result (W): -3.1 A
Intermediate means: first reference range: 10.1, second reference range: 10.5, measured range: 11.9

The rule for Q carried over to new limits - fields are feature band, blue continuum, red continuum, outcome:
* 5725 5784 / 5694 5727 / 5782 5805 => -4.4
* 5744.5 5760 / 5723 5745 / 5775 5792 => 0.6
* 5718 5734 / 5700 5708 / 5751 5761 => -2.4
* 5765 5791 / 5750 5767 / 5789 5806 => -1.0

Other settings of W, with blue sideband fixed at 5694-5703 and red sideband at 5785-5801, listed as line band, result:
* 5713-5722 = -1.4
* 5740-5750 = -1.2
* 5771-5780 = -0.5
